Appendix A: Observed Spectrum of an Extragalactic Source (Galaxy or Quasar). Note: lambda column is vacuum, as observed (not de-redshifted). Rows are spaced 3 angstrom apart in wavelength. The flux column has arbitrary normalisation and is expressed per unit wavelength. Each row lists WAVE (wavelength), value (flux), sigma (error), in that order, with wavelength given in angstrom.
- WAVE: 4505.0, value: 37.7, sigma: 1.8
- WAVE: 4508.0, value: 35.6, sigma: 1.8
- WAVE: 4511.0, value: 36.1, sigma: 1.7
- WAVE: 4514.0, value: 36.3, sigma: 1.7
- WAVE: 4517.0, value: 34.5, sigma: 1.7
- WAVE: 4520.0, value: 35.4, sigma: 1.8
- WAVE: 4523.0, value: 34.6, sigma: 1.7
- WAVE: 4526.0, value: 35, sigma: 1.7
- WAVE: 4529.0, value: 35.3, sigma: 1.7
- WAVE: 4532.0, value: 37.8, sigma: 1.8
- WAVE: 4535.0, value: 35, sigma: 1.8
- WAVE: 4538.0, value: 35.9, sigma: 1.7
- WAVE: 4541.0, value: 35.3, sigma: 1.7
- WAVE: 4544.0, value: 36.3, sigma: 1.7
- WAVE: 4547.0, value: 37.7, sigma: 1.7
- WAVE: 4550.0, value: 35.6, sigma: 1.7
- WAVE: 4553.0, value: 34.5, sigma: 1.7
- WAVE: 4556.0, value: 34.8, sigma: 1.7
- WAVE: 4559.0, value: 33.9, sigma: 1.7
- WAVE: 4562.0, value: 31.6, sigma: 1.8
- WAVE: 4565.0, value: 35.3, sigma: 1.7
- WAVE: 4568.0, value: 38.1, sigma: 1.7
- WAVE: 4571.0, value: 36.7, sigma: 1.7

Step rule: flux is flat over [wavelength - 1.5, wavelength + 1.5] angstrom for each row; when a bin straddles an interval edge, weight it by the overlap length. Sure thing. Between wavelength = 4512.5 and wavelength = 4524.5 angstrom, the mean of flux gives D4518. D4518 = 35.2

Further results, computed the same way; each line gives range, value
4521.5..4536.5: 35.5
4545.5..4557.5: 35.6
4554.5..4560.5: 34.3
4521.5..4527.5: 34.8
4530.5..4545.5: 36.1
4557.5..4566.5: 33.6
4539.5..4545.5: 35.8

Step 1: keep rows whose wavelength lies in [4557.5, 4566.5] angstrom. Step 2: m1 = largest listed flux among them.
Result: 35.3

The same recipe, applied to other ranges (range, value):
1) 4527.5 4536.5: 37.8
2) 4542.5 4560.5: 37.7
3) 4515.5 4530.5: 35.4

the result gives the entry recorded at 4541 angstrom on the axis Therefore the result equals 35.3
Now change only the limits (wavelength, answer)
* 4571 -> 36.7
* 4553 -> 34.5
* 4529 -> 35.3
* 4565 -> 35.3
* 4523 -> 34.6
